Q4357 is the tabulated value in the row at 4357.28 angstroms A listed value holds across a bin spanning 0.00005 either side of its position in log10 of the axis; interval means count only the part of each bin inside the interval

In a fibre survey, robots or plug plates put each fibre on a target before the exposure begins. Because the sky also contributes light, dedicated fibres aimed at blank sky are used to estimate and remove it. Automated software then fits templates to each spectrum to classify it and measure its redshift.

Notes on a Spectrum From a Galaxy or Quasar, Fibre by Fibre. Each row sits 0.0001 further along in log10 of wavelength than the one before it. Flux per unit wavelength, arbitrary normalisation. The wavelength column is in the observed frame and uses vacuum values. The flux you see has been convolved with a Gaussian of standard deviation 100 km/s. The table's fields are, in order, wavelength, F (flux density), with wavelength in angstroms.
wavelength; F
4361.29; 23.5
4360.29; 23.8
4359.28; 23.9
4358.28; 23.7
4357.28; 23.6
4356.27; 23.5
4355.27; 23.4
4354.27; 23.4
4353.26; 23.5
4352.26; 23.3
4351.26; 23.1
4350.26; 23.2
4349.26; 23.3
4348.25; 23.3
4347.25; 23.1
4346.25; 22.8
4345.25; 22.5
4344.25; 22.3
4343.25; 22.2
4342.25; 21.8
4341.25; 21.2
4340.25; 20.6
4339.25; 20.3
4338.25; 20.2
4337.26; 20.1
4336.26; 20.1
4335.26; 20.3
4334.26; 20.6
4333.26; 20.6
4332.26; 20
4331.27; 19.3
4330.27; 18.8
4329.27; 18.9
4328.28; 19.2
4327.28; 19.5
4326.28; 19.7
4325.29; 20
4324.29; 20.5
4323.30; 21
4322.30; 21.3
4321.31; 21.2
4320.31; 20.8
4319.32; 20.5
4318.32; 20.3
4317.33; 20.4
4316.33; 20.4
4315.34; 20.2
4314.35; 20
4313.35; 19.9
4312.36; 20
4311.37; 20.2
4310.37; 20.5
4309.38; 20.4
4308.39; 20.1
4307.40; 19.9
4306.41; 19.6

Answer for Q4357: 23.6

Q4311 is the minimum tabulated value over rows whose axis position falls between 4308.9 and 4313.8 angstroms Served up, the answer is 19.9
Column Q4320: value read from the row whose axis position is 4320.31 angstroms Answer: 20.8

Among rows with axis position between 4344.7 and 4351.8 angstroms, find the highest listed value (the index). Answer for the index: 23.3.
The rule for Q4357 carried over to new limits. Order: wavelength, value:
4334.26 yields 20.6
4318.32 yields 20.3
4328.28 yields 19.2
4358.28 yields 23.7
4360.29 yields 23.8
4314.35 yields 20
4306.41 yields 19.6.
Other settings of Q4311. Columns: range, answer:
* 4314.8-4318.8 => 20.2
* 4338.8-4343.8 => 20.3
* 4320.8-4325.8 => 20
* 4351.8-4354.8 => 23.3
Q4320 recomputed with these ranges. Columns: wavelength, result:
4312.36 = 20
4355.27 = 23.4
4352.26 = 23.3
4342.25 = 21.8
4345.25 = 22.5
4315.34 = 20.2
